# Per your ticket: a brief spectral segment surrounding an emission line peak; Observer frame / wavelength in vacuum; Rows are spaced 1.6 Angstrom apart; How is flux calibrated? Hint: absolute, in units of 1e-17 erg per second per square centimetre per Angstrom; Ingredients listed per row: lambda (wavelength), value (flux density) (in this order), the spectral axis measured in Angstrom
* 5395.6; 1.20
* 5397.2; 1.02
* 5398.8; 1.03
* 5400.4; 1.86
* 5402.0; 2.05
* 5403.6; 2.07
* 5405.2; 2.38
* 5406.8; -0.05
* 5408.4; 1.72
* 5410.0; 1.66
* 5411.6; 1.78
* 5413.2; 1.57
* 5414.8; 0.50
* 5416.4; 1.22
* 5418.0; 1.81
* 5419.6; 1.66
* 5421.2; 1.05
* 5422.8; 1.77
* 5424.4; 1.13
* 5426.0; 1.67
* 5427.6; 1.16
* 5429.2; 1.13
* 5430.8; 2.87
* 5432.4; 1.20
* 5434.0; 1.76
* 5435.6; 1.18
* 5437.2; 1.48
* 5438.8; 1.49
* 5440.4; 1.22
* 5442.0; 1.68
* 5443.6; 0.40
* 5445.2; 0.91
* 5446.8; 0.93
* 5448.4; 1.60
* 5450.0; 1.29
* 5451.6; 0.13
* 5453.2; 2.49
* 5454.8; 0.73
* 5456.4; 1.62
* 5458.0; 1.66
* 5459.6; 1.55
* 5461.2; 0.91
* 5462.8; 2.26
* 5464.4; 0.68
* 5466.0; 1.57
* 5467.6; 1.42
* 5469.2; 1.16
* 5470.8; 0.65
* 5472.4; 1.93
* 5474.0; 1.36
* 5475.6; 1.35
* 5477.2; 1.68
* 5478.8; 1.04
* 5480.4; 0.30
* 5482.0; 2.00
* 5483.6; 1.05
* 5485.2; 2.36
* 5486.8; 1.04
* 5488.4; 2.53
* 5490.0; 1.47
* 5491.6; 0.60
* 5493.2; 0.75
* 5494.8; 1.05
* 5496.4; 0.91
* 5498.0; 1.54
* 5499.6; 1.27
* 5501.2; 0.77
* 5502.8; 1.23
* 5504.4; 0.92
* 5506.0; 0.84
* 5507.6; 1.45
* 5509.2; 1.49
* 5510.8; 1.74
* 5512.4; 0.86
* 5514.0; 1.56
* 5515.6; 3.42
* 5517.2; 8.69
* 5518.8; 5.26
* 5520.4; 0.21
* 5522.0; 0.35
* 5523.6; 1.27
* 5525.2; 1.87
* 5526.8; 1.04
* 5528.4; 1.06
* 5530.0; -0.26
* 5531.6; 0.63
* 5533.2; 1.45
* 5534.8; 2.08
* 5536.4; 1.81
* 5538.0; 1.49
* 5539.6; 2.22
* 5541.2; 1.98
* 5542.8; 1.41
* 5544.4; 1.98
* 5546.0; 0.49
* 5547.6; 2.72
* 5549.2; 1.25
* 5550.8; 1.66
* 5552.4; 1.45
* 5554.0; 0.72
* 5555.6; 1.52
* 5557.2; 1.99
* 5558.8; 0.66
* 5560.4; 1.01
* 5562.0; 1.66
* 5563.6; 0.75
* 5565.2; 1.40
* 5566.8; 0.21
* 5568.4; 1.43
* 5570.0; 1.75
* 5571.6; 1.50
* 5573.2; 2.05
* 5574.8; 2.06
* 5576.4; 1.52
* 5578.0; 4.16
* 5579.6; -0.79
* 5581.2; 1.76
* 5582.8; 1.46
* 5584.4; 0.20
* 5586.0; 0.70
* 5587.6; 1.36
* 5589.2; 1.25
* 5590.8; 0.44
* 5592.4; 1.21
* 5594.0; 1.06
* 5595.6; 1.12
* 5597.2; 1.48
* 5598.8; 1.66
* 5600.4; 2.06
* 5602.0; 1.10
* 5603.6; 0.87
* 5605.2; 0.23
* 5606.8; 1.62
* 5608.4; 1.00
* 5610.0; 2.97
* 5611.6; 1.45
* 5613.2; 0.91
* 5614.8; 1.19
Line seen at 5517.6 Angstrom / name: H-beta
